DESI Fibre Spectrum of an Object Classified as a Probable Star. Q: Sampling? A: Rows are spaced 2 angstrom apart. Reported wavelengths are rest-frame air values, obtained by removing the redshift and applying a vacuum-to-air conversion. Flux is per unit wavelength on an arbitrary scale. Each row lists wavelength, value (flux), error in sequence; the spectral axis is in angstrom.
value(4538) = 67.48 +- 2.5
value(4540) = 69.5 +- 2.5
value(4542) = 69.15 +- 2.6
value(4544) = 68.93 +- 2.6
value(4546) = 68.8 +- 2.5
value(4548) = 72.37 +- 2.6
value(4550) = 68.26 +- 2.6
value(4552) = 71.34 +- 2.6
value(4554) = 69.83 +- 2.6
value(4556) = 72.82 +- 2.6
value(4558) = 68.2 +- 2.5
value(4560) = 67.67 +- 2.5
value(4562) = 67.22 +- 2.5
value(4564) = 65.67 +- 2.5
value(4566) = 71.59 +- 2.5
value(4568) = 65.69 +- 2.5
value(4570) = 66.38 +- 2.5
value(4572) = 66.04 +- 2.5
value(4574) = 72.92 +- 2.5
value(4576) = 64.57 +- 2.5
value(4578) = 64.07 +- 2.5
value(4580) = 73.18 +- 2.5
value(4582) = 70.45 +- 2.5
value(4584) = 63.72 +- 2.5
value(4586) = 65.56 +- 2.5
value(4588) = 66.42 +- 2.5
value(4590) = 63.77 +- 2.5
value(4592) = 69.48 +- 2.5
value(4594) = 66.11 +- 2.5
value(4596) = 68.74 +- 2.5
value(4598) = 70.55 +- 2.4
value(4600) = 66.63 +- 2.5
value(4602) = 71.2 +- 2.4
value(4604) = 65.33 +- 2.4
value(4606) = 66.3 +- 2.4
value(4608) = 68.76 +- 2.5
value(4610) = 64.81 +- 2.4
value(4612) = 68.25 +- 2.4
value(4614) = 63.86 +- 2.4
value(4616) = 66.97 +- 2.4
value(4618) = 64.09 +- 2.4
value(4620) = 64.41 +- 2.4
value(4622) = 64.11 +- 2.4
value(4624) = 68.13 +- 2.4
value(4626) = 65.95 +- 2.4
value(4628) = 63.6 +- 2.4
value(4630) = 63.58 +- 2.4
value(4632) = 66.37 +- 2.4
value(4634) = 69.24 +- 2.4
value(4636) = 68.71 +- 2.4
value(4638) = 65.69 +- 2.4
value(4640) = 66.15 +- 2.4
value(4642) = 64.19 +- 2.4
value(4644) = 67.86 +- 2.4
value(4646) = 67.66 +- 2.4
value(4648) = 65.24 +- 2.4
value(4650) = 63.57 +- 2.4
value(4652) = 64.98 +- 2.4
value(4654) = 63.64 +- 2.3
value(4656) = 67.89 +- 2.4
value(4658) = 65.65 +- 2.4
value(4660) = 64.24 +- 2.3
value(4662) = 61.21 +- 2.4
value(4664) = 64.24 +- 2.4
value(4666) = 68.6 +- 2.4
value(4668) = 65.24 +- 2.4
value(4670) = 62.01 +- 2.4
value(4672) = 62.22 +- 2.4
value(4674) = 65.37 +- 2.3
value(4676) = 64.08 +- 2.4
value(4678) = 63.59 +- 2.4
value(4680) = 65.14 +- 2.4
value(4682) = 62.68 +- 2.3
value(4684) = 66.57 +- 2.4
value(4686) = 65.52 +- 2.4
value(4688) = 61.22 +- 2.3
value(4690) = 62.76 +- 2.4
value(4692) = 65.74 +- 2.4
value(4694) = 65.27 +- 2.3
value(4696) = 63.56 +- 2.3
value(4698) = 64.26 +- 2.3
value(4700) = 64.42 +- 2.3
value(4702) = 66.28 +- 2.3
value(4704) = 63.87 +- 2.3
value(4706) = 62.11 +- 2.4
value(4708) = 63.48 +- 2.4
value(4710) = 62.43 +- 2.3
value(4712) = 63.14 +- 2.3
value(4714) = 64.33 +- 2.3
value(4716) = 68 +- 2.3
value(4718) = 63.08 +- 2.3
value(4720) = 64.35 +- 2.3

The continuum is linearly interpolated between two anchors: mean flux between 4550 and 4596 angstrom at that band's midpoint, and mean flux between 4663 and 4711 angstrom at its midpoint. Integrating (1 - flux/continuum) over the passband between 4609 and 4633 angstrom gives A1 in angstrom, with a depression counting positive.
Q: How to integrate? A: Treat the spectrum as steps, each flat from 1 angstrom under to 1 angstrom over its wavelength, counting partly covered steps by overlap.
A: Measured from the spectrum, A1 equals 0.4 angstrom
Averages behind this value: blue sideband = 67.9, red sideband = 64.2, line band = 65.3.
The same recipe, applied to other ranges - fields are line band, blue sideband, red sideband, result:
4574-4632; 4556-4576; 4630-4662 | 0.3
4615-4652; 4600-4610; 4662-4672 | 0.1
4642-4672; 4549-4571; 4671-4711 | 0.1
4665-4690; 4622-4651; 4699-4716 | 0.2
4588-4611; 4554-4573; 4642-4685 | -0.2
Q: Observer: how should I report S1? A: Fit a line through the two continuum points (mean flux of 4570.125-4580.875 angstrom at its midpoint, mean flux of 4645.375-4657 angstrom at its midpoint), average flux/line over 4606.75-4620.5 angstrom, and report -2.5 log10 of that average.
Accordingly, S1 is 0.01 mag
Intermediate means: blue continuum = 68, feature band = 65.9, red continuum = 65.4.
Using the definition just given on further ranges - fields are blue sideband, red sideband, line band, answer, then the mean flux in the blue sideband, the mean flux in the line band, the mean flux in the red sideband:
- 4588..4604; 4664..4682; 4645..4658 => -0.003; 67.8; 65.5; 64.4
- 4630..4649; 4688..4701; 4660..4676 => 0.020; 66.6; 64.1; 64.1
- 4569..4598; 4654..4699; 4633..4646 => -0.024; 67.4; 67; 64.4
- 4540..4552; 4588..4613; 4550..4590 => 0.011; 69.7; 68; 67.5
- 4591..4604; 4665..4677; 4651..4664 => 0.012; 68.5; 64.6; 64.6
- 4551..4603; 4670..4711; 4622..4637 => -0.003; 68.1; 66.4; 64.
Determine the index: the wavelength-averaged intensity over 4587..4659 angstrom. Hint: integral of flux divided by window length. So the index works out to 66.3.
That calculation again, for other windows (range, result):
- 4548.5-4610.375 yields 67.9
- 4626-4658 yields 65.9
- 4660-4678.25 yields 64.1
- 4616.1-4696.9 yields 65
